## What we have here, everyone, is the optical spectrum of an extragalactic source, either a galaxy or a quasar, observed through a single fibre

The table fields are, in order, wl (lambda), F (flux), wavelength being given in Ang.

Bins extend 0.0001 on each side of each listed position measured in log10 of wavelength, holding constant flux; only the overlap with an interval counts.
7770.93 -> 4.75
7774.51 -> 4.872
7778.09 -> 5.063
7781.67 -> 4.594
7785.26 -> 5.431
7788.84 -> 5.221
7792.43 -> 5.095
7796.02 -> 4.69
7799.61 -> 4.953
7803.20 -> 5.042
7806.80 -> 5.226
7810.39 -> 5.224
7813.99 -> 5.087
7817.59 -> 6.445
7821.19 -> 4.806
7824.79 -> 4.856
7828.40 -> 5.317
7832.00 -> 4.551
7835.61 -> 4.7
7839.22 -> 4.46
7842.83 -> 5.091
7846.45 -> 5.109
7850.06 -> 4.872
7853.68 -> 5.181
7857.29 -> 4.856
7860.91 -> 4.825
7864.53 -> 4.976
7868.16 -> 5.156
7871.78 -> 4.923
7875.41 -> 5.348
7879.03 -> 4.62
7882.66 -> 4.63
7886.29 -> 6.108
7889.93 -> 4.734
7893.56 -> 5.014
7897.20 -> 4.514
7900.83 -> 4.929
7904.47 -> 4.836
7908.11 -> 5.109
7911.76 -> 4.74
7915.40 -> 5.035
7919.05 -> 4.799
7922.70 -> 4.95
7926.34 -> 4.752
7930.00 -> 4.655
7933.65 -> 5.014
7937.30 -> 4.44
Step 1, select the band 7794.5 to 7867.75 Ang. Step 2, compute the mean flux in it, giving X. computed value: 5.02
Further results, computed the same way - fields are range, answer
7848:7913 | 4.97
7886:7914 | 4.94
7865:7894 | 5.06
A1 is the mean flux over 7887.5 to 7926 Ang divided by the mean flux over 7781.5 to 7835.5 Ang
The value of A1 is 0.96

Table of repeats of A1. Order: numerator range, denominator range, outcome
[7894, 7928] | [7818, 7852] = 0.99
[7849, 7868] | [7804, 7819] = 0.91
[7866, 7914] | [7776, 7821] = 0.96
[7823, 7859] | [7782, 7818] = 0.95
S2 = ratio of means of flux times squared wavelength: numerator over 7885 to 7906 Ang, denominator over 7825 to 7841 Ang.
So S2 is 1.07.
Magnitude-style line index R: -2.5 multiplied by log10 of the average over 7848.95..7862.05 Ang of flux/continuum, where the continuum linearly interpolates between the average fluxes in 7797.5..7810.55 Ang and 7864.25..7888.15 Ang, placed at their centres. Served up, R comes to 0.04 mag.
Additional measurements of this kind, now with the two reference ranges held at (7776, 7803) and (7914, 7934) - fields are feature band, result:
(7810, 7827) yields -0.07 mag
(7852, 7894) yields -0.03 mag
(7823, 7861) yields 0.01 mag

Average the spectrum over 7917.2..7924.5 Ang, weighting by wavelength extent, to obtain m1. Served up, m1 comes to 4.87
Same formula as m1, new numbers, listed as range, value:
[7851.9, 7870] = 5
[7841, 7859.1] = 5.02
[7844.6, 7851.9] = 4.99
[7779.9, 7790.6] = 5.08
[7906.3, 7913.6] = 4.92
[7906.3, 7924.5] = 4.92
